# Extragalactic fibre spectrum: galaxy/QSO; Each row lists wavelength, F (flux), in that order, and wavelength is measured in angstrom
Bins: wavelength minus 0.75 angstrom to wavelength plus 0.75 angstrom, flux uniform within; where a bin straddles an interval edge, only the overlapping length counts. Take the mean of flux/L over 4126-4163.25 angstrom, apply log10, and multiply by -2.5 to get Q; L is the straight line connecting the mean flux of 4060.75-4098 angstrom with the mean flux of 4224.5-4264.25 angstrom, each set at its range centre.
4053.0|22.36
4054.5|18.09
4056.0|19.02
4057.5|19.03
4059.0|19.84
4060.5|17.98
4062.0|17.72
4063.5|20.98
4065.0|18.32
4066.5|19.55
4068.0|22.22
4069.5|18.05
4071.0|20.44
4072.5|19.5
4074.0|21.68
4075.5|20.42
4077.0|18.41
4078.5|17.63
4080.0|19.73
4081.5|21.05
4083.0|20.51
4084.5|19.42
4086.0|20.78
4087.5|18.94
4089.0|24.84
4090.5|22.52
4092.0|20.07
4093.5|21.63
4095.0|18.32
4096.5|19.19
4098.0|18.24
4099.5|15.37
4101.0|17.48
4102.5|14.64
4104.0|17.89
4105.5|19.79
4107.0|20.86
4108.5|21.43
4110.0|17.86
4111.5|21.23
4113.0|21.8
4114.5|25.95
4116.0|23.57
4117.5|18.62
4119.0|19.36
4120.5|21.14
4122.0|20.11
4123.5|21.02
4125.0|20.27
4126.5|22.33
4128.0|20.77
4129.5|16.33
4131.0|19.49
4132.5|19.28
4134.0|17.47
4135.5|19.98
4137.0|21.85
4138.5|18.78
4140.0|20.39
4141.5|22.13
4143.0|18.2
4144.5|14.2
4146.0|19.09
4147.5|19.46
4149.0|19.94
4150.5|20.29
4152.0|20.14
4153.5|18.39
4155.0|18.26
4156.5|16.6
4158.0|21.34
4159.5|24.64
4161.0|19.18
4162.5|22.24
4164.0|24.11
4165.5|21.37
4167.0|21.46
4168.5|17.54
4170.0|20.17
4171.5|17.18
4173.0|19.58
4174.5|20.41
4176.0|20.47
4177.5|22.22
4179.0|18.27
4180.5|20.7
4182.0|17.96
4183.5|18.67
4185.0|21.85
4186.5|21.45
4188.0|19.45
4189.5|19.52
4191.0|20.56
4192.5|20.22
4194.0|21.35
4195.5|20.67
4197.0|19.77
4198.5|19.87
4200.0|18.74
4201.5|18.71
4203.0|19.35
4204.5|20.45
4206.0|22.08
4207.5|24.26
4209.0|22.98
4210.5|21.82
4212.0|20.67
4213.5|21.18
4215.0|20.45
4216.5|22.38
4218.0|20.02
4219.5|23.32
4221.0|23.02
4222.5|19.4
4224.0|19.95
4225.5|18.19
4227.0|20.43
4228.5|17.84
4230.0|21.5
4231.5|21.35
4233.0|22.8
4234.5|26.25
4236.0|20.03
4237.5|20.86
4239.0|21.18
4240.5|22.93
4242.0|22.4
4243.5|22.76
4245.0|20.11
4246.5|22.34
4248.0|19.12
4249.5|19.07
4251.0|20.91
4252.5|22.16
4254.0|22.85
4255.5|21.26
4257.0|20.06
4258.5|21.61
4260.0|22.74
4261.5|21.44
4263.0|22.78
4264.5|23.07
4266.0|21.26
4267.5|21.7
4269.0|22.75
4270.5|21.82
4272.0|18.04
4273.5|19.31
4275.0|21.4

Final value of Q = 0.051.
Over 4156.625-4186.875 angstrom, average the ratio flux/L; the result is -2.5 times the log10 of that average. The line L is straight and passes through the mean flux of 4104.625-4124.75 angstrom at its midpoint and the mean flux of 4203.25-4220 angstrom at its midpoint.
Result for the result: 0.05 mag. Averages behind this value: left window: 20.9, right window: 21.7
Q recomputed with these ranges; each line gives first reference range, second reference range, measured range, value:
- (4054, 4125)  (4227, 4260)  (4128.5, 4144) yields 0.05 mag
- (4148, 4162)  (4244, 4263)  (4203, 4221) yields -0.05 mag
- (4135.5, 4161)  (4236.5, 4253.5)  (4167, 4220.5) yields 0.00 mag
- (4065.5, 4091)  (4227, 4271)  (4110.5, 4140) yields 0.01 mag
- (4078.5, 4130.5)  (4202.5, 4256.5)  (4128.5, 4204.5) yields 0.05 mag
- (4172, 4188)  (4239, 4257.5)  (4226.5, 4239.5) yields -0.02 mag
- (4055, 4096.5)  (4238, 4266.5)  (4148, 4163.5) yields 0.03 mag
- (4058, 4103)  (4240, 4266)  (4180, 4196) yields 0.03 mag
